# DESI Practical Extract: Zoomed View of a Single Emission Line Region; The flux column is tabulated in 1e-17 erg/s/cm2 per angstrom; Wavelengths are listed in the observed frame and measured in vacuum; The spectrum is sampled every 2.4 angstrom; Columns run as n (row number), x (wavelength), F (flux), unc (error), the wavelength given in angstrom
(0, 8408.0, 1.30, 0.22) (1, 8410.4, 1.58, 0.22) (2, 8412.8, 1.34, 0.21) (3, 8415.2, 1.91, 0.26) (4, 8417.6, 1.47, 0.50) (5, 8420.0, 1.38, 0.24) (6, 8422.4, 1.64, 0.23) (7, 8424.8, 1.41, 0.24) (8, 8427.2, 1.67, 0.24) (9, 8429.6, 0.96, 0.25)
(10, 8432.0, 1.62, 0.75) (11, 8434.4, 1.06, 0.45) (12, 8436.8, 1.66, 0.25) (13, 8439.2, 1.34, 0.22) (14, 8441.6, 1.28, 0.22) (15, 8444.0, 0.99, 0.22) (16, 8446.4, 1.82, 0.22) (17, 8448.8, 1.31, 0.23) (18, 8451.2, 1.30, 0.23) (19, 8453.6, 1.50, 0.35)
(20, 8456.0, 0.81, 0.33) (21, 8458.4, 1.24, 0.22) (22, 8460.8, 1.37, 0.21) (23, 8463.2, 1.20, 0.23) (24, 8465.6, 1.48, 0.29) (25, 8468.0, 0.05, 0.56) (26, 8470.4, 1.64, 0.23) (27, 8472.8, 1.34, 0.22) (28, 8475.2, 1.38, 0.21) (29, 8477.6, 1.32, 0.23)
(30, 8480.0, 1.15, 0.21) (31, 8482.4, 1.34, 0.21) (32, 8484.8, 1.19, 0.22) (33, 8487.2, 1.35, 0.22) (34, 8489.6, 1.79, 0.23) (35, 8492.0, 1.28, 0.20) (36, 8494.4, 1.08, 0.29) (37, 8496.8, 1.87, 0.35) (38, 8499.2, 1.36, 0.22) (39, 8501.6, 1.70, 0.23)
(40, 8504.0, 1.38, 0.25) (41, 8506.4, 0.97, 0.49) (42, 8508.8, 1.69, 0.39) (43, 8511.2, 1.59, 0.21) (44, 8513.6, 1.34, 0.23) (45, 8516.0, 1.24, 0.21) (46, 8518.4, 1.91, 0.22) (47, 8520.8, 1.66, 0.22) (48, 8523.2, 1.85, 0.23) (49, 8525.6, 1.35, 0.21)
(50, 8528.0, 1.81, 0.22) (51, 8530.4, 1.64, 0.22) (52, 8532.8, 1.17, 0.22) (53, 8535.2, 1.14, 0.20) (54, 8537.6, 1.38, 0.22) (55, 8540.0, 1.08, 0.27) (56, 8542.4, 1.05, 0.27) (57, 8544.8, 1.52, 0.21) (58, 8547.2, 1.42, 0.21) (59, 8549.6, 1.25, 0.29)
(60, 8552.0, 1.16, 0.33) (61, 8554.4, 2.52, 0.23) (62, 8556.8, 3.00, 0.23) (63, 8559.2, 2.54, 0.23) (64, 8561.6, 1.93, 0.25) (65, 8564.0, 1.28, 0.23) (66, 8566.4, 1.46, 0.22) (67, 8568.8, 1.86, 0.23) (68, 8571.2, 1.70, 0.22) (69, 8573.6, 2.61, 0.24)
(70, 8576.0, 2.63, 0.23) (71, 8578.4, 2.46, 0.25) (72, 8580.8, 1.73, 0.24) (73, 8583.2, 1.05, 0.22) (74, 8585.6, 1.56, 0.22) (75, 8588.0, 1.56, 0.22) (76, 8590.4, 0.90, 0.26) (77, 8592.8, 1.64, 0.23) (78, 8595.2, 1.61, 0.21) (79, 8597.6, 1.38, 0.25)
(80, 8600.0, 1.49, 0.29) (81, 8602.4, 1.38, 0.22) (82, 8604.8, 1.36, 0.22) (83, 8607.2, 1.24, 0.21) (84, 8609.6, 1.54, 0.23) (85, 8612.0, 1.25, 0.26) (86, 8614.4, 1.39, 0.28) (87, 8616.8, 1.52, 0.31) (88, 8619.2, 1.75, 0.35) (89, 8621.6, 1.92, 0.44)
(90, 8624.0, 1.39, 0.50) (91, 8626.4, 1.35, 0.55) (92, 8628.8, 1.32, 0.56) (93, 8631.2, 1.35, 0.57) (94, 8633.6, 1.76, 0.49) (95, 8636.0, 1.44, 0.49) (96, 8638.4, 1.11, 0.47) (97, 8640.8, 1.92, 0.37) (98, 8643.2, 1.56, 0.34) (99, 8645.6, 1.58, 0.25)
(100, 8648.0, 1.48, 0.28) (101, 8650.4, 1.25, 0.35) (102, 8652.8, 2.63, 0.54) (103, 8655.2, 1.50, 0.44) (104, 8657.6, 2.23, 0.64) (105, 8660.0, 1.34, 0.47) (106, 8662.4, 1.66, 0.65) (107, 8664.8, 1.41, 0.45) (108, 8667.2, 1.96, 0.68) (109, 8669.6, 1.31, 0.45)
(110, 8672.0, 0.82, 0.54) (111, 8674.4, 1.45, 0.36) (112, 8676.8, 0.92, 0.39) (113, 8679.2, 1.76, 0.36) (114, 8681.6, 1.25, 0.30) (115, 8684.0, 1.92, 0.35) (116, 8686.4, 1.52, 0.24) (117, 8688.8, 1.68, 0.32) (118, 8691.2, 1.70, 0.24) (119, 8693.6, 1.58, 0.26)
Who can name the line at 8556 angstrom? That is [S II] 6716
